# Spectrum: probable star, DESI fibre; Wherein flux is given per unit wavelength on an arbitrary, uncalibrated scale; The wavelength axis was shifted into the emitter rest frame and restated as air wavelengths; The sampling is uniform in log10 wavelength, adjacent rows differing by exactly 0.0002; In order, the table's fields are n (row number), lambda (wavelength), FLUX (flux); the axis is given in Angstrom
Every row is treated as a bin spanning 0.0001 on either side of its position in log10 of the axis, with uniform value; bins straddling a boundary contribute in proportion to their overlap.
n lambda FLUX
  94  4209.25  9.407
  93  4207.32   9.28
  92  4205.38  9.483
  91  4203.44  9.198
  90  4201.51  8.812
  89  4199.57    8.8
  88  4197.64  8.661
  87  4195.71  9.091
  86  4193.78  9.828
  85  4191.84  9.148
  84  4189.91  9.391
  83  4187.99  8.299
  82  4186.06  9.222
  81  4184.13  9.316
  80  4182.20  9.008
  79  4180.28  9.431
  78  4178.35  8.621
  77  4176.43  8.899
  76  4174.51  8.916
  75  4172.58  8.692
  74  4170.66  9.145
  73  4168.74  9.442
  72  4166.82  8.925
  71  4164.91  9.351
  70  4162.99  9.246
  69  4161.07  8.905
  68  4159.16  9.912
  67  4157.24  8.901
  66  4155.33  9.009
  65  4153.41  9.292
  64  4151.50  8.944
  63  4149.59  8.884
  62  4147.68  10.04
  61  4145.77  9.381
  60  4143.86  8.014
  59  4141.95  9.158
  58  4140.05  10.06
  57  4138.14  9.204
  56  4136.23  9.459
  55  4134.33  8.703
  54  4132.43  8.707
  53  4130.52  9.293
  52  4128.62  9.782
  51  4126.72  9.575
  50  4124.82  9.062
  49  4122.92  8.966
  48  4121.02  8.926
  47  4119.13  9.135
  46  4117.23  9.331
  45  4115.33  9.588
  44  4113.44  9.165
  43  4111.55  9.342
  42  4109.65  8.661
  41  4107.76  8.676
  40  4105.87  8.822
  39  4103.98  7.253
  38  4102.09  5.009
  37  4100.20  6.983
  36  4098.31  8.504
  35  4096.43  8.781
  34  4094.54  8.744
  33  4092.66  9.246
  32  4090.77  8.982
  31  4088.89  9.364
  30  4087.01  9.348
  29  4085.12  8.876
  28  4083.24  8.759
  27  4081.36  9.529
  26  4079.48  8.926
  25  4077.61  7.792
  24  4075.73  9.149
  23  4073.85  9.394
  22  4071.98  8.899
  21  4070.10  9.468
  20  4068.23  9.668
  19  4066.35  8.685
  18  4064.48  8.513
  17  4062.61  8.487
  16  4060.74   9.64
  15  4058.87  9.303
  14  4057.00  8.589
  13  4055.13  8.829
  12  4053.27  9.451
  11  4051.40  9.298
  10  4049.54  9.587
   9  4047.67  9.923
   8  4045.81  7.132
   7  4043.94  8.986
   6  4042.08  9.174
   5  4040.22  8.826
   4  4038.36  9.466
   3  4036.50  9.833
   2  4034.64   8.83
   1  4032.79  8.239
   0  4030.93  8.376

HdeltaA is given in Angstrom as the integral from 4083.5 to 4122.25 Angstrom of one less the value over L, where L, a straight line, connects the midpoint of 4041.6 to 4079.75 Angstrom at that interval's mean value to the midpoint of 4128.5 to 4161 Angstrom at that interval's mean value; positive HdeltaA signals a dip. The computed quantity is 1.9 Angstrom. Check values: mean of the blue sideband 8.99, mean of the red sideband 9.2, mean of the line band 8.64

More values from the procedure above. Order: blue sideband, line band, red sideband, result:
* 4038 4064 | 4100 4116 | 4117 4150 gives 1.7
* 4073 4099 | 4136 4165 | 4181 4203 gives -0.7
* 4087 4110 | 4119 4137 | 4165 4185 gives -1.2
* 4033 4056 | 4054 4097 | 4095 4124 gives -1.0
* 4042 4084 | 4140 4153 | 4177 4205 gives -0.2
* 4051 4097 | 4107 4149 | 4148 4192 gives -0.6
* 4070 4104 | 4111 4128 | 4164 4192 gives -0.9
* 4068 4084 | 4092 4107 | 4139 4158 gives 2.0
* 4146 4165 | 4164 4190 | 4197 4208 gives 0.3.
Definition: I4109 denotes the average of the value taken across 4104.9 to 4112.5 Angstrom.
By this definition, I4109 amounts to 8.87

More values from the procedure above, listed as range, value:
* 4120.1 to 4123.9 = 8.94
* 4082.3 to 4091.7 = 9.06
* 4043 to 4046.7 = 8.06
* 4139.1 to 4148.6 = 9.33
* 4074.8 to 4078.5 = 8.47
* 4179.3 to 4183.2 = 9.21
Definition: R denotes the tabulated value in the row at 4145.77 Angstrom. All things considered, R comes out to 9.381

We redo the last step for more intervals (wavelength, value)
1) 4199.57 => 8.8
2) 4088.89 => 9.364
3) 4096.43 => 8.781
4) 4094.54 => 8.744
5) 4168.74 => 9.442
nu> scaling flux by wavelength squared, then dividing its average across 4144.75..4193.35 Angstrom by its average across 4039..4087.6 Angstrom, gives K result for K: 1.07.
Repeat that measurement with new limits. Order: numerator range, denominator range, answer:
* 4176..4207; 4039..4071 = 1.07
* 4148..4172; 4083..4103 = 1.13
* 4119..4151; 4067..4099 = 1.05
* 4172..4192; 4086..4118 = 1.09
